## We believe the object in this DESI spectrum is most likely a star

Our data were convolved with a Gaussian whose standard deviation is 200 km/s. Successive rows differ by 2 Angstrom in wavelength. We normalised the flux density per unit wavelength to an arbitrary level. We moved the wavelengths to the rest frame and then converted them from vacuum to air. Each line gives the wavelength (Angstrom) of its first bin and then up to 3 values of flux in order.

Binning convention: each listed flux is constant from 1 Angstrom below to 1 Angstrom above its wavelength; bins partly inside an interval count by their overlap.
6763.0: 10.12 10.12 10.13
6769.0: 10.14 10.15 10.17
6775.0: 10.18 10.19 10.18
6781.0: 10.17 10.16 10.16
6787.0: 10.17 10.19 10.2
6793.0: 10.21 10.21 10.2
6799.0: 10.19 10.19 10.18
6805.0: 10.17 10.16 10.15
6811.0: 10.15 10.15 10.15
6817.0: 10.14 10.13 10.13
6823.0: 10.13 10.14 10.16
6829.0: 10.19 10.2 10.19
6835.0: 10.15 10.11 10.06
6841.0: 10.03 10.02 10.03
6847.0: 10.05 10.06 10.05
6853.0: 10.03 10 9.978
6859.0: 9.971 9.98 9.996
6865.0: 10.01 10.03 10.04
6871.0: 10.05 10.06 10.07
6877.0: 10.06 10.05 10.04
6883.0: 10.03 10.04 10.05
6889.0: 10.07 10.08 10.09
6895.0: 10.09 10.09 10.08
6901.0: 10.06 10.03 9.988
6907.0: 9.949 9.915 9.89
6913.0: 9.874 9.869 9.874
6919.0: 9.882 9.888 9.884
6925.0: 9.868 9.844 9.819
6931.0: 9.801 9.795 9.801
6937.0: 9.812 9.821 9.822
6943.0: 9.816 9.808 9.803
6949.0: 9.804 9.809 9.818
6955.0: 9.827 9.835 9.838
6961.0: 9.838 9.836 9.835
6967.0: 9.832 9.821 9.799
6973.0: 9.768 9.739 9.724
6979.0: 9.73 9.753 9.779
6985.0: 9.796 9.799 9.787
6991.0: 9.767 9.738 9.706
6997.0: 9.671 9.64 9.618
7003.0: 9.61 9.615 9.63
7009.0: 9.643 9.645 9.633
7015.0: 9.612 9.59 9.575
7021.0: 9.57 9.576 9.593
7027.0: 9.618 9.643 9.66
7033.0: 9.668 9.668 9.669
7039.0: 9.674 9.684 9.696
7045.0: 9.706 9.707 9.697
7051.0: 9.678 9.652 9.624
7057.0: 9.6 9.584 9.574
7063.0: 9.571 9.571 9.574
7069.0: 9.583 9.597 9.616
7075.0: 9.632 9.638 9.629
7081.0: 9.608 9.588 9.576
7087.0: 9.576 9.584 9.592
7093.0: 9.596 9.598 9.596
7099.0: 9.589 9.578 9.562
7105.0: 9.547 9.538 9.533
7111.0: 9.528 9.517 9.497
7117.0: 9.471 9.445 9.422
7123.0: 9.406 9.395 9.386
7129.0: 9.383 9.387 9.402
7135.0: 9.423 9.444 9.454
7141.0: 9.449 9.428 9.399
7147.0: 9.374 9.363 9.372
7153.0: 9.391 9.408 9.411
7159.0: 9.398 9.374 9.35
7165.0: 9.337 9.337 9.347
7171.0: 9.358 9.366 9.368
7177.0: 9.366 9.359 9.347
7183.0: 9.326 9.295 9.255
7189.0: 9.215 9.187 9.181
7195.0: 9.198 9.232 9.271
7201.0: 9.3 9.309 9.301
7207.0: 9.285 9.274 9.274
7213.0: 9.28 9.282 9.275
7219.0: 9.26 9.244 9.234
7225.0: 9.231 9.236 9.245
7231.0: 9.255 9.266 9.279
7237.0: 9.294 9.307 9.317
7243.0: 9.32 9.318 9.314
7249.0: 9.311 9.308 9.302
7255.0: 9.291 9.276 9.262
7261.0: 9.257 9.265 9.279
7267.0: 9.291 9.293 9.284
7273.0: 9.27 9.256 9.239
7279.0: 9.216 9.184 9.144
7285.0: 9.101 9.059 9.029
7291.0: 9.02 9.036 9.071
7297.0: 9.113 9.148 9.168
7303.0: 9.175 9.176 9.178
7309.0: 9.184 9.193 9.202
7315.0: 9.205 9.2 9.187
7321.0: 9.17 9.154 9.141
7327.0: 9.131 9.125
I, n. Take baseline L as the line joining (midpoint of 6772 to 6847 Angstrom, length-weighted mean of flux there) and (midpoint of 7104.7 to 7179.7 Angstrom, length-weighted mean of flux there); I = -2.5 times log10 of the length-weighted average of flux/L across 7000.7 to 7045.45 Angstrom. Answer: 0.00 mag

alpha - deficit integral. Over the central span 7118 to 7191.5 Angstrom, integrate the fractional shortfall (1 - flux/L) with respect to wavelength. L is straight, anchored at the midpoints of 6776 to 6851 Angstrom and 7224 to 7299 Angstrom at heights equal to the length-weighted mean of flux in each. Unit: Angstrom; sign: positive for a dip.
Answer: 0.6 Angstrom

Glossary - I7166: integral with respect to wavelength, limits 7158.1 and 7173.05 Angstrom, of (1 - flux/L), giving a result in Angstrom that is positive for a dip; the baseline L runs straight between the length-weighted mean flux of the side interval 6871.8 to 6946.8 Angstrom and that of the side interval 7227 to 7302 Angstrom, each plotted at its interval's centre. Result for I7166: 0.1 Angstrom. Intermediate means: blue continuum 9.94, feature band 9.36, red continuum 9.23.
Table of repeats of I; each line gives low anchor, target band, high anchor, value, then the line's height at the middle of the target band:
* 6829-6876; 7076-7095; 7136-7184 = -0.01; 9.54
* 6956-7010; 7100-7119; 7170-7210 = -0.01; 9.47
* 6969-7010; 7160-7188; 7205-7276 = 0.01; 9.39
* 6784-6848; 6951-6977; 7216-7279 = 0.00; 9.85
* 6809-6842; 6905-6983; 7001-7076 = 0.00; 9.85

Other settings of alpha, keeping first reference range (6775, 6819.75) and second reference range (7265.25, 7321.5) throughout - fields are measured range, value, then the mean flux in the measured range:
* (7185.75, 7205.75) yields 0.27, 9.24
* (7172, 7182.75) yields 0.05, 9.36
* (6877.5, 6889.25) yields -0.05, 10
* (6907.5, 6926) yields 0.09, 9.88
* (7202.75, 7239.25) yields 0.20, 9.27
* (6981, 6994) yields 0.02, 9.78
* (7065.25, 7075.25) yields 0.03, 9.6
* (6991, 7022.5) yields 0.37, 9.64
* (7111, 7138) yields 0.23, 9.43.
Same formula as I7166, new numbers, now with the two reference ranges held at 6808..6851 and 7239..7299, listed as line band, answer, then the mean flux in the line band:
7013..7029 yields 0.22 Angstrom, 9.6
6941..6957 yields 0.10 Angstrom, 9.81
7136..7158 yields 0.14 Angstrom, 9.41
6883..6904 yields -0.16 Angstrom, 10.1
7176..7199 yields 0.29 Angstrom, 9.27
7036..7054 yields -0.01 Angstrom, 9.68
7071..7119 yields 0.03 Angstrom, 9.57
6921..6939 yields 0.15 Angstrom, 9.83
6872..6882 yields -0.03 Angstrom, 10.1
